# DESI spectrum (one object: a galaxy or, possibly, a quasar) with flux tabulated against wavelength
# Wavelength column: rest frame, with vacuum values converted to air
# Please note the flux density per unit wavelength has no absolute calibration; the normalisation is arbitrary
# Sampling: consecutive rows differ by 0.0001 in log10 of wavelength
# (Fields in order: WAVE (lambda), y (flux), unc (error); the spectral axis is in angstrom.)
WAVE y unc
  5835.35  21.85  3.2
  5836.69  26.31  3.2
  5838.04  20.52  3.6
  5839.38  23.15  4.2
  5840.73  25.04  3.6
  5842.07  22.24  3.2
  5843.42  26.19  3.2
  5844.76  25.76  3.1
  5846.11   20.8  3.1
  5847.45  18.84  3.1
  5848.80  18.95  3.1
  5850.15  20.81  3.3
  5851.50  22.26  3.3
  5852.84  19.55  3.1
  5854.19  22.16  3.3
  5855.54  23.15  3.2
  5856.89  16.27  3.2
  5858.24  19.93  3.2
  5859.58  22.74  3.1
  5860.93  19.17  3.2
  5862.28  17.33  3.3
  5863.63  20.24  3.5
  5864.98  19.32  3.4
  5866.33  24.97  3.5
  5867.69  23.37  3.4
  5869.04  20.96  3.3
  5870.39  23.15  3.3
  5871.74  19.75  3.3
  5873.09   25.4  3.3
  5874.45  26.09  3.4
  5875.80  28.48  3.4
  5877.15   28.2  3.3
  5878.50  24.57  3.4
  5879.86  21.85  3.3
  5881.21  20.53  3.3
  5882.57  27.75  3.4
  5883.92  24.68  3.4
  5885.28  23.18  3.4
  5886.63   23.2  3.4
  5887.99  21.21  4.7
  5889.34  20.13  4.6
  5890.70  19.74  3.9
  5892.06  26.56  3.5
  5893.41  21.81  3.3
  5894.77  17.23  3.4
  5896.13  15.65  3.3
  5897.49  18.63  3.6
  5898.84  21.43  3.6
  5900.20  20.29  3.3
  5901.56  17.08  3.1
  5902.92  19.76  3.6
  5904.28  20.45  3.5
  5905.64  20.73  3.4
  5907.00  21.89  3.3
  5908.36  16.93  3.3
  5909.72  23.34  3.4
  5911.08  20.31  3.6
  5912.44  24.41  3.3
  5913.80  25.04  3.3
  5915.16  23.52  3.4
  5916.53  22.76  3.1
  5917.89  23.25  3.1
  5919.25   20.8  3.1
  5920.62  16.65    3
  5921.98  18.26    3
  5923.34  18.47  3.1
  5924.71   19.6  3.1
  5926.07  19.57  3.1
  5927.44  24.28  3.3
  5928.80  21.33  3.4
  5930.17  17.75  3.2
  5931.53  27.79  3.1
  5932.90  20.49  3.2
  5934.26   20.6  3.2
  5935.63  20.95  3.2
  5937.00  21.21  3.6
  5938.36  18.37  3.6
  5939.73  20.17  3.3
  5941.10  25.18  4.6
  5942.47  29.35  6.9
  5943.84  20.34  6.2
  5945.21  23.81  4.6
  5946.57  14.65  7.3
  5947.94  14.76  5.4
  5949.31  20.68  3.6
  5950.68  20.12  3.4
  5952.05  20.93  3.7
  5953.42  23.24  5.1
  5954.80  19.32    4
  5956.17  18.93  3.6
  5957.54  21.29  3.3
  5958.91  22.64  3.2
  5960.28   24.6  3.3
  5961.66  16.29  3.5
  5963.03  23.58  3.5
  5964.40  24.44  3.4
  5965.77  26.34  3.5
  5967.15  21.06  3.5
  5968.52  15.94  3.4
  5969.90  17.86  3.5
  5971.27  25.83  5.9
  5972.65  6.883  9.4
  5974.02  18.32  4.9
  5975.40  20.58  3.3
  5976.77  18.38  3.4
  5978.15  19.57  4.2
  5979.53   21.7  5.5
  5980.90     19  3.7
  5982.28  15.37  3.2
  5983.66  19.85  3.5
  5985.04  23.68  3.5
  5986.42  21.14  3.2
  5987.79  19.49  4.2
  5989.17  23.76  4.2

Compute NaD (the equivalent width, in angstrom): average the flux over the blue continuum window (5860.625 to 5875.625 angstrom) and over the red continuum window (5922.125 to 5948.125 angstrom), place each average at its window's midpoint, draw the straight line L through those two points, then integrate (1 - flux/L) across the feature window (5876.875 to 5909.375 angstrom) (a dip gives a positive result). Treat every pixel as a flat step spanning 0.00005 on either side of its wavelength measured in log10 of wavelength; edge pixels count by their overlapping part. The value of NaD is 0.6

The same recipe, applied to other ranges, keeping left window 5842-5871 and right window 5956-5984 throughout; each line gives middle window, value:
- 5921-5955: -0.87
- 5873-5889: -2.67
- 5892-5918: -0.24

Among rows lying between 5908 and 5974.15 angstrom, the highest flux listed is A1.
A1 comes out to 29.35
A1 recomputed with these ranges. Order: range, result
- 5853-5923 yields 28.48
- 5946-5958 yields 23.24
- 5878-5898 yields 27.75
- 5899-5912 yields 23.34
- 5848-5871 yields 24.97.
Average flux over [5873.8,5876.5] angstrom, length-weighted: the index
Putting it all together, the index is 27.4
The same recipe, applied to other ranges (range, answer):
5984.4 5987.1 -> 22.4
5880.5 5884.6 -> 24.3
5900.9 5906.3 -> 19.5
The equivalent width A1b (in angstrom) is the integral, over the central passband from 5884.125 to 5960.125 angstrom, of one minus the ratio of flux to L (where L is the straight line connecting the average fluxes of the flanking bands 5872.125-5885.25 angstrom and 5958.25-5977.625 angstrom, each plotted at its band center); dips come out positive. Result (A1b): 5.6 angstrom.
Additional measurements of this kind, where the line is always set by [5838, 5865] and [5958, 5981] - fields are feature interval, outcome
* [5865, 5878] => -2.0 angstrom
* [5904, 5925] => -0.4 angstrom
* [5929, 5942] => -0.6 angstrom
